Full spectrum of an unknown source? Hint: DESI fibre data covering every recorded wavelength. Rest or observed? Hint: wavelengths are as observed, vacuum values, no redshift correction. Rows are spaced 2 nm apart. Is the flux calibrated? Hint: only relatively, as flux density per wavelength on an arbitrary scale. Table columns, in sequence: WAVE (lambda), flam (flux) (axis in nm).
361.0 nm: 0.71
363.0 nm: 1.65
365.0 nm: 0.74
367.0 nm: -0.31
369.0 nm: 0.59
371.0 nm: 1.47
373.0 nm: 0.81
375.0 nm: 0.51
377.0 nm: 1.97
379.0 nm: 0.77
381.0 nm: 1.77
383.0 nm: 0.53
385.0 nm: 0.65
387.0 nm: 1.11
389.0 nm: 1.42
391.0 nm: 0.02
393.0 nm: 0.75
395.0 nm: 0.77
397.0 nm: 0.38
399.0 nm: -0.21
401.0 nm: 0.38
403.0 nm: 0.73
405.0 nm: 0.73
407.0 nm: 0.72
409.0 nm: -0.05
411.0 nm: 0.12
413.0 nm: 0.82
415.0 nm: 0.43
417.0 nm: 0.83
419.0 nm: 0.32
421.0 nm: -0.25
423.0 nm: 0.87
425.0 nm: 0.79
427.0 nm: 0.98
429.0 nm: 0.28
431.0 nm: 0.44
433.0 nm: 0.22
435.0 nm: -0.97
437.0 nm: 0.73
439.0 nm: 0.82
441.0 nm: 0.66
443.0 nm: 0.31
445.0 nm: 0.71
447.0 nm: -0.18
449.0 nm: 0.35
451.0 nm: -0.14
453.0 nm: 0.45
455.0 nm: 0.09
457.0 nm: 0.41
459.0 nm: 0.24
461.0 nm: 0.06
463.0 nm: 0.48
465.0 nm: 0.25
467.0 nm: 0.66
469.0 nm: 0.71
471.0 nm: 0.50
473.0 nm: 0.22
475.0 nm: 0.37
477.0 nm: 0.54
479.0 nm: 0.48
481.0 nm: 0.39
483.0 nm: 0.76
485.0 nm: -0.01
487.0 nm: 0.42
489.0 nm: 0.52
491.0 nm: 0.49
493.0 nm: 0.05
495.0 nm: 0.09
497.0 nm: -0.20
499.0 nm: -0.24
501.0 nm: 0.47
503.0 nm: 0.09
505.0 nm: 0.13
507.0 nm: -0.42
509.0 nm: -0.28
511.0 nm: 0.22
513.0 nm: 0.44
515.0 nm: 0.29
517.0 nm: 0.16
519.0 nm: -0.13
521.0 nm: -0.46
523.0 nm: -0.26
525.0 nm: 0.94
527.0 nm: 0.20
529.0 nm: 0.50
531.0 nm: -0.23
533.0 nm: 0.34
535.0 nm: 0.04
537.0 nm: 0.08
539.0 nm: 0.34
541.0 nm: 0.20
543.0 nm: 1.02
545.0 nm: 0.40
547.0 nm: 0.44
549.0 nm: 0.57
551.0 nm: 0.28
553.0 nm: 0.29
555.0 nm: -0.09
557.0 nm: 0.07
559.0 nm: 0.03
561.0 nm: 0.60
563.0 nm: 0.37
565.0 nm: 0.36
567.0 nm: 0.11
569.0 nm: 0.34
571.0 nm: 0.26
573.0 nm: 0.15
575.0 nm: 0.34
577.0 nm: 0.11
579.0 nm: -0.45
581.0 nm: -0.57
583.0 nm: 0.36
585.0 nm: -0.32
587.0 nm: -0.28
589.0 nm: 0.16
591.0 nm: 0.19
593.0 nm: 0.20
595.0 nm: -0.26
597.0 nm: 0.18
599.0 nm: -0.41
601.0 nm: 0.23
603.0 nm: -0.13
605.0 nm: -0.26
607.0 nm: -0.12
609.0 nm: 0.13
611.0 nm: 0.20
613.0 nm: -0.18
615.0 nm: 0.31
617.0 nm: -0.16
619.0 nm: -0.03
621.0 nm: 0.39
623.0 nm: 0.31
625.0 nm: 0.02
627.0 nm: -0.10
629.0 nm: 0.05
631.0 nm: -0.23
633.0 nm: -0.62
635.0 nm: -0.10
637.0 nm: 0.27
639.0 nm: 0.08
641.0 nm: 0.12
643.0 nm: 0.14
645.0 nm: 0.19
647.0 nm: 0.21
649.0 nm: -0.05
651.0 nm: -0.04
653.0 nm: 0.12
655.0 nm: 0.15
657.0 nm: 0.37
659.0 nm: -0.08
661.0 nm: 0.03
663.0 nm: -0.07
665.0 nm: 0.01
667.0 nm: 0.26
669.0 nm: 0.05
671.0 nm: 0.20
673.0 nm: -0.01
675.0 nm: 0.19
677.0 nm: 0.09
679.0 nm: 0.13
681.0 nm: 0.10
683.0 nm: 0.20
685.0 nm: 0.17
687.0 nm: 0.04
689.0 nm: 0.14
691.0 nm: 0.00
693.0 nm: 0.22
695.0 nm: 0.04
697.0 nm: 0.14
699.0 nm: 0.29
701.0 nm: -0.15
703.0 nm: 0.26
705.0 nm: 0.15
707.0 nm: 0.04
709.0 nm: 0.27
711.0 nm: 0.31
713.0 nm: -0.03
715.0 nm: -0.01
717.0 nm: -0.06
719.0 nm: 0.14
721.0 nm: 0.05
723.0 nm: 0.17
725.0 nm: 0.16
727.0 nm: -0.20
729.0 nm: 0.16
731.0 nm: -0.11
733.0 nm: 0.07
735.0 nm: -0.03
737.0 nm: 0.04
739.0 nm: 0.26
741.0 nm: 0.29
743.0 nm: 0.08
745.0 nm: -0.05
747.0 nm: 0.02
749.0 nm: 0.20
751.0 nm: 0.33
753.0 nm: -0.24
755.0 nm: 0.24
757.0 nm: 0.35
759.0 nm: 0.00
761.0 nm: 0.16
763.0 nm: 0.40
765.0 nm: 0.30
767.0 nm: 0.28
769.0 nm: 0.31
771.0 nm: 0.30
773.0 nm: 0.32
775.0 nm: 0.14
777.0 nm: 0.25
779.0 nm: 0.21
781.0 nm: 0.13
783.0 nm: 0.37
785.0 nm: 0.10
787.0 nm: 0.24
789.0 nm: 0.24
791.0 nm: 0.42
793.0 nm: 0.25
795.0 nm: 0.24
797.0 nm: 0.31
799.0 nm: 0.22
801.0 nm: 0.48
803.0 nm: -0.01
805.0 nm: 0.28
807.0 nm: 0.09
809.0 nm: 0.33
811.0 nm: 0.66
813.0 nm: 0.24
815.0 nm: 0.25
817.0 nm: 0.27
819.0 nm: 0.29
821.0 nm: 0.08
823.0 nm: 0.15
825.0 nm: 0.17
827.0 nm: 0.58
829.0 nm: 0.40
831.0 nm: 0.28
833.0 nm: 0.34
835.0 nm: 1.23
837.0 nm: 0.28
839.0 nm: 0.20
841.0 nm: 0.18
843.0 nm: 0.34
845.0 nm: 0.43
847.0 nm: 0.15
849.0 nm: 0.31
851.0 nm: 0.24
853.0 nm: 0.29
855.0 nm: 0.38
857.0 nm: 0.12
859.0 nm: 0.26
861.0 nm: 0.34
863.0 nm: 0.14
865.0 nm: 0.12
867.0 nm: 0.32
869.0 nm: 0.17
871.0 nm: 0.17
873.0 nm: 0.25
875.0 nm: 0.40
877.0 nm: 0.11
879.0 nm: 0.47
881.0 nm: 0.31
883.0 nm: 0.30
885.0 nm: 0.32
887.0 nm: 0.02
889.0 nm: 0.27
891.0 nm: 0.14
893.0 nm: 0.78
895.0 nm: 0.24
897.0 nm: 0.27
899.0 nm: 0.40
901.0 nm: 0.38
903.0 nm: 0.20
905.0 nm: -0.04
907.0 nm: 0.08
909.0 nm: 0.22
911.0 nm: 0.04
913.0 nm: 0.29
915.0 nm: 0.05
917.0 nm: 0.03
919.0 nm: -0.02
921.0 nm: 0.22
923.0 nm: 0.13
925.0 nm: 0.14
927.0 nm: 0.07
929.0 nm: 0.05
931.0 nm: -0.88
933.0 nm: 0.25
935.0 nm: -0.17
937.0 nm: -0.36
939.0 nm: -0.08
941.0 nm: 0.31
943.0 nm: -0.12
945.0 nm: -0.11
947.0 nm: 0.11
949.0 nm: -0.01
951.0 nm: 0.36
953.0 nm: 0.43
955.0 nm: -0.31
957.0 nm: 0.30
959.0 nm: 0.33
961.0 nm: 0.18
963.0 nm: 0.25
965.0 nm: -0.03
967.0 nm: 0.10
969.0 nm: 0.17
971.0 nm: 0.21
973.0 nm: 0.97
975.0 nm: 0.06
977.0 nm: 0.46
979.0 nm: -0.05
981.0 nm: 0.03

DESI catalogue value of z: 0.67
